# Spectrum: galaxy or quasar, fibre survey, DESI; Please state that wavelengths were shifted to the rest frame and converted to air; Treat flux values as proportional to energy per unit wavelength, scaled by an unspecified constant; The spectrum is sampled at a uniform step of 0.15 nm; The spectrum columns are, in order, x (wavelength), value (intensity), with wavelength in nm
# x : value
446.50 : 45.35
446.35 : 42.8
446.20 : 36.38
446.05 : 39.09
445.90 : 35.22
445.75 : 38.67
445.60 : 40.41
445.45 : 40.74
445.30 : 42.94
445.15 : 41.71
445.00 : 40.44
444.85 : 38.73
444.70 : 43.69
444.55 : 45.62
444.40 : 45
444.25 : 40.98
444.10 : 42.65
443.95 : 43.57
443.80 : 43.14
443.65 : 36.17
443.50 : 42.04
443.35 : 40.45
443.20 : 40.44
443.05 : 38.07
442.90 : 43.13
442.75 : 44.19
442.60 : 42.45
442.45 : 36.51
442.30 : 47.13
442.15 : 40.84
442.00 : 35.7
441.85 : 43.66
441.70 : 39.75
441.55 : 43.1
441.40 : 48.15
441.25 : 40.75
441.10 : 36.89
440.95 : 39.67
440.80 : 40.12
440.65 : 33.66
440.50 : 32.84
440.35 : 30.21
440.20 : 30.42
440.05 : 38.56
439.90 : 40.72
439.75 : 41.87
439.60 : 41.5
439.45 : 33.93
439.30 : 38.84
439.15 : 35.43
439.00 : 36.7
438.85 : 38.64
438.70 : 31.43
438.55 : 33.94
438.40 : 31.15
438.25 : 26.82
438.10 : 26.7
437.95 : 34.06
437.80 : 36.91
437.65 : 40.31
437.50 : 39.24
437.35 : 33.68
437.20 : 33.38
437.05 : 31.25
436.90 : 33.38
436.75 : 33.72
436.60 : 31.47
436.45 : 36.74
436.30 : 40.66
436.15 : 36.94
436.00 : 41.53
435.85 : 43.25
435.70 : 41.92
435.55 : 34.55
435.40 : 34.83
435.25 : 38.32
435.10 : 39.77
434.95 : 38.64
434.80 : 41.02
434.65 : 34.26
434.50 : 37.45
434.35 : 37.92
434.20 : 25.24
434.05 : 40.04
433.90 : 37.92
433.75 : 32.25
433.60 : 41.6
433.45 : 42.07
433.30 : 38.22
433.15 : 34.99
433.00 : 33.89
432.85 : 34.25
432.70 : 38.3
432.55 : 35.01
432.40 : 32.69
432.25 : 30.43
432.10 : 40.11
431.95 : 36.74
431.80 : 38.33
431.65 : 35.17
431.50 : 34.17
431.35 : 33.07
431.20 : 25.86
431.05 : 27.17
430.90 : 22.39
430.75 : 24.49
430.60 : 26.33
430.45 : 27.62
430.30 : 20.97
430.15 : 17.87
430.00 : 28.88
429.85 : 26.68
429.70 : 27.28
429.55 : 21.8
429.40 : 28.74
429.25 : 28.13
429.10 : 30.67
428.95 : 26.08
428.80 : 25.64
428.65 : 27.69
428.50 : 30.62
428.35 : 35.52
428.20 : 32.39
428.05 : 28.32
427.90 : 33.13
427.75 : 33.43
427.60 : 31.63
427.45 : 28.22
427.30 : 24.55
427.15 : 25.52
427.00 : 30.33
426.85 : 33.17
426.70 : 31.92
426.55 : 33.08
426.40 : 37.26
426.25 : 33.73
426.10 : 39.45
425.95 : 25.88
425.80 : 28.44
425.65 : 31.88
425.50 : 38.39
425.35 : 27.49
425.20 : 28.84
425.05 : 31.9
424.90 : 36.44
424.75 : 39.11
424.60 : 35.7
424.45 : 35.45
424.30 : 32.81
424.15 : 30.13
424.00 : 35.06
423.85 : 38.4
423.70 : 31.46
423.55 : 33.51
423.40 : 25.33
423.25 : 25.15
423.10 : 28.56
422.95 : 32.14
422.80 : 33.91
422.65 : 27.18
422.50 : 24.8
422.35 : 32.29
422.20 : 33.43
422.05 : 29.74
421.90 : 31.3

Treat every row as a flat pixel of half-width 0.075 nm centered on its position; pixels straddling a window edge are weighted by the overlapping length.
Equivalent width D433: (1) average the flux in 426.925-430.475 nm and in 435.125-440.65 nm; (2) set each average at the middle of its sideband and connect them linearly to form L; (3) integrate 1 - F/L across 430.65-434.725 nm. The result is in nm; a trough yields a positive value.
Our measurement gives -0.36 nm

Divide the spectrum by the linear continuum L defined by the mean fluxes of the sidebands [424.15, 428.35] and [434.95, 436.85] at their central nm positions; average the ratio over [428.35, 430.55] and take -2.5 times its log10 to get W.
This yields 0.265 mag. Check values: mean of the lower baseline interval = 32.2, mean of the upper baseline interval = 37.8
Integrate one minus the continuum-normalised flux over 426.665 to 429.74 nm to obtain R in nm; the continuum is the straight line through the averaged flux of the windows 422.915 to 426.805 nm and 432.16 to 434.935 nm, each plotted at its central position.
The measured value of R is 0.422 nm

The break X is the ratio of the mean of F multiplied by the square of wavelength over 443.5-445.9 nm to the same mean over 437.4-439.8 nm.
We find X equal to 1.2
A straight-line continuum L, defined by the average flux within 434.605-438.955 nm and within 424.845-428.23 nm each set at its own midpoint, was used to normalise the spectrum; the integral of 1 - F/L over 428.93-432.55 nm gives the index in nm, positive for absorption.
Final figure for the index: 0.47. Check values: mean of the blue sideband 31.5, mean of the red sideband 35.8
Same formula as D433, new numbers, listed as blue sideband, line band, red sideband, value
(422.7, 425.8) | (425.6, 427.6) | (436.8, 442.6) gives 0.124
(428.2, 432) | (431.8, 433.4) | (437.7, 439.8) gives -0.291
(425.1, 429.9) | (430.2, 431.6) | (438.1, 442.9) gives 0.232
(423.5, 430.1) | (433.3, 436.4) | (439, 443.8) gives -0.204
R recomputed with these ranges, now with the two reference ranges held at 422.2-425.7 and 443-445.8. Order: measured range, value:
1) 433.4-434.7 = 0.006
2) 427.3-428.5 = 0.091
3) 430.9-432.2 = 0.089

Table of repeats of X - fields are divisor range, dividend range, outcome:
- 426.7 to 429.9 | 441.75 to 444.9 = 1.53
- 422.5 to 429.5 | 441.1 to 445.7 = 1.44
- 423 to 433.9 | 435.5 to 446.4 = 1.30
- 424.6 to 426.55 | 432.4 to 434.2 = 1.13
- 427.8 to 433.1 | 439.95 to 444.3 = 1.40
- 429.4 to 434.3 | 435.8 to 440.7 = 1.15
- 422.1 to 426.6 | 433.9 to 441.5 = 1.20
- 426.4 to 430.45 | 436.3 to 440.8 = 1.28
